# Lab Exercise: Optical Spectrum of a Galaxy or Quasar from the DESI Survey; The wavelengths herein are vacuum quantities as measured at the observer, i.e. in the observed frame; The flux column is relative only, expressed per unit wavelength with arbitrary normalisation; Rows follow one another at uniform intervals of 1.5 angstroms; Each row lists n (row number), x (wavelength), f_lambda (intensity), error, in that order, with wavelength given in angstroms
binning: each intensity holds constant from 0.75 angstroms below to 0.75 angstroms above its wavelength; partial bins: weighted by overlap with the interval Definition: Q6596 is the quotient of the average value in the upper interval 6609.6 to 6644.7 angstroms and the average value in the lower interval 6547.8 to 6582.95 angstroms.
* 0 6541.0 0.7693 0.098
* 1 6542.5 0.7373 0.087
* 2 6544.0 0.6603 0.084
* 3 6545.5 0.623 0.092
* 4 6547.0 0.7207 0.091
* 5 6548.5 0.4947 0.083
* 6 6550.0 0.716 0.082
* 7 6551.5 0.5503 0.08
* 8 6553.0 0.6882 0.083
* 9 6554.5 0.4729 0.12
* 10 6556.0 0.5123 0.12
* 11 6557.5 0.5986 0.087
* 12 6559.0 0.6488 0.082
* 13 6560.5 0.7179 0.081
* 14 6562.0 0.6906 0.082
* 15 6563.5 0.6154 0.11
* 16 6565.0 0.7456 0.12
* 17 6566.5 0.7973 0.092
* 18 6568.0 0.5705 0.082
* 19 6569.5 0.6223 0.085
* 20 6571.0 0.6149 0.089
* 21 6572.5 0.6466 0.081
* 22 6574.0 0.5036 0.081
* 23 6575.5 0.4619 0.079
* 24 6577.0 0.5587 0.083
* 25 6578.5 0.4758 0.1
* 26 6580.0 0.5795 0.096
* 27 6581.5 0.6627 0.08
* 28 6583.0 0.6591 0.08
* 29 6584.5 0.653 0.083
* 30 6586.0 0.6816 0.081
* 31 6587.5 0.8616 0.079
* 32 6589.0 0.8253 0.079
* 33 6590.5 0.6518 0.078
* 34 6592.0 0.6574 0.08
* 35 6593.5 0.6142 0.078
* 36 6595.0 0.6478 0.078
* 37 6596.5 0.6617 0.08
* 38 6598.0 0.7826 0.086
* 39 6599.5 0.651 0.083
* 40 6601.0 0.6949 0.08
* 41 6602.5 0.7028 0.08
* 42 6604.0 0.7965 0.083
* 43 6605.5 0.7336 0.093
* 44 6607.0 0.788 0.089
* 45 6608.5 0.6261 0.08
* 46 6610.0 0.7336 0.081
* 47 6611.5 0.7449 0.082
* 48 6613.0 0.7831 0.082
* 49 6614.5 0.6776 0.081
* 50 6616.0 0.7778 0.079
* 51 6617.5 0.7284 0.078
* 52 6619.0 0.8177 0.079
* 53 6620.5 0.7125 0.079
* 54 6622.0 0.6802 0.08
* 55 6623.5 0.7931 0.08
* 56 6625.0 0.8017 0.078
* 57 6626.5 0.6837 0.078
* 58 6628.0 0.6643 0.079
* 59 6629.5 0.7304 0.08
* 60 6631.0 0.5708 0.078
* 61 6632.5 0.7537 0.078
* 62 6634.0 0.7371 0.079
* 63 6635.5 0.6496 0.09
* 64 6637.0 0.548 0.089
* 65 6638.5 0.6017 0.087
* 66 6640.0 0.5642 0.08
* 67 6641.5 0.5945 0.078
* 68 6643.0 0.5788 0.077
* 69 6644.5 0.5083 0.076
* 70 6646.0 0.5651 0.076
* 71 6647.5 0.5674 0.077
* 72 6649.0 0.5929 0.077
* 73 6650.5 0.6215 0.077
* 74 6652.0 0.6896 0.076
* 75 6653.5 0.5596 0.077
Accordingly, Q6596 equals 1.13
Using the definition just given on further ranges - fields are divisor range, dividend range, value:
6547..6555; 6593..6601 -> 1.12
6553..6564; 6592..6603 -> 1.10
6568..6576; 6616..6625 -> 1.31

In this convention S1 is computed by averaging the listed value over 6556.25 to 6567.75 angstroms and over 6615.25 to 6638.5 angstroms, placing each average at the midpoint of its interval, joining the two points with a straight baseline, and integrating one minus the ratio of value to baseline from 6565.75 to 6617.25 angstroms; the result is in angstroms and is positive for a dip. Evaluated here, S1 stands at 1.17 angstroms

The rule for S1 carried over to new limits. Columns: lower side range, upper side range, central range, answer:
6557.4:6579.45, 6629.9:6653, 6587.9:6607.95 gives -3.1 angstroms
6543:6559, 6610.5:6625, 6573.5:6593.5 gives 1.3 angstroms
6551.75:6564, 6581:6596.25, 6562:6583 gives 1.3 angstroms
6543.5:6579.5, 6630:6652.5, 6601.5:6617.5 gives -3.3 angstroms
